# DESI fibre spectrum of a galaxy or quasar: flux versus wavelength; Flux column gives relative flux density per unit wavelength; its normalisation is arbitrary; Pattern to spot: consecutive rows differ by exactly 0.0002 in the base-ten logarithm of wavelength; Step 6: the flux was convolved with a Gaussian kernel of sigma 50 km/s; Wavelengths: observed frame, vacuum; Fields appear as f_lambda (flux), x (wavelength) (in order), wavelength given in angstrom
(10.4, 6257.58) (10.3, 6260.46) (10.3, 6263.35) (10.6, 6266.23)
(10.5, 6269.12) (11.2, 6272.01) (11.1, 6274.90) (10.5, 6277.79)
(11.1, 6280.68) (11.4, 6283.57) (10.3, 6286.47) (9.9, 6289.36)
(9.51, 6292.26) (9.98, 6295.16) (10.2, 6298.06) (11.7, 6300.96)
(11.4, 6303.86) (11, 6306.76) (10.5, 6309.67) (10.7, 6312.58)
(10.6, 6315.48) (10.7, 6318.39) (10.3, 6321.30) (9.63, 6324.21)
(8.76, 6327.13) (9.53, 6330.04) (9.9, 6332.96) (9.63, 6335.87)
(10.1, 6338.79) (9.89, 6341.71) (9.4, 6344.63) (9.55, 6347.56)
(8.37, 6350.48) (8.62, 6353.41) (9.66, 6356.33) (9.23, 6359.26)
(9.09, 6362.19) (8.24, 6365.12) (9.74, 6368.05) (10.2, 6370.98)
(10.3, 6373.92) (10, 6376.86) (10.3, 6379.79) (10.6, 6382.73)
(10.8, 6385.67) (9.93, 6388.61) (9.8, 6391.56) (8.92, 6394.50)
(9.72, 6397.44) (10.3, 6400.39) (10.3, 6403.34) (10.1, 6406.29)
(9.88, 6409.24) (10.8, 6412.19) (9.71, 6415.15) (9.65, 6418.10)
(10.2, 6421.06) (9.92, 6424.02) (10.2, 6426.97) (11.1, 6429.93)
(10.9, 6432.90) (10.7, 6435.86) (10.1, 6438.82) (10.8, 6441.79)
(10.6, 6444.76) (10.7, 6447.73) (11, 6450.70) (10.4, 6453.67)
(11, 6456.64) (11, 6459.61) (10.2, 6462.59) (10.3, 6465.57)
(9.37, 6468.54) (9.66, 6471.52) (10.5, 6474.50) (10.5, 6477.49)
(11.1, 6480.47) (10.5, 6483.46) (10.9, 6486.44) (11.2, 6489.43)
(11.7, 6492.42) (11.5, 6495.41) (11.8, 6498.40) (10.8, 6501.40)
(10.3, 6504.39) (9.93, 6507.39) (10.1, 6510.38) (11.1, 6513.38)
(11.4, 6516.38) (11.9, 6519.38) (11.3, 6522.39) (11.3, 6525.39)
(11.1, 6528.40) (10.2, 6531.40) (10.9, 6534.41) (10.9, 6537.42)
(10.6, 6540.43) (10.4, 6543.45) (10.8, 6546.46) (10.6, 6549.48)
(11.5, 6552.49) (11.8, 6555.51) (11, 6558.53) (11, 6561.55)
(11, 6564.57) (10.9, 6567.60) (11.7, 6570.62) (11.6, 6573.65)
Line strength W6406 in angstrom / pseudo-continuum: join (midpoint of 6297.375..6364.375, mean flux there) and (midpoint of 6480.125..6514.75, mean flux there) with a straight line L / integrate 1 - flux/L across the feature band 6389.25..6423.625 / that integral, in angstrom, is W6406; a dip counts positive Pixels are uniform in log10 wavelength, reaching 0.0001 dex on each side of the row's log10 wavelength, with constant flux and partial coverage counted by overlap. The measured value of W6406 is 1.39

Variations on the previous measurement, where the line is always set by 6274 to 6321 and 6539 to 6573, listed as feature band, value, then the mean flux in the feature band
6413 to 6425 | 1.01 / 9.91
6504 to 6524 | 0.15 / 10.9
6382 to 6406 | 1.70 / 10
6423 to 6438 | 0.40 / 10.6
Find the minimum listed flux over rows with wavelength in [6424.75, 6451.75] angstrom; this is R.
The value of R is 10.1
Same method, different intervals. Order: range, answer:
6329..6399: 8.24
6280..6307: 9.51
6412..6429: 9.65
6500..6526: 9.93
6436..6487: 9.37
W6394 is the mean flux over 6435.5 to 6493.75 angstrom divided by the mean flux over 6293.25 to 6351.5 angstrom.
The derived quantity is 1.05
